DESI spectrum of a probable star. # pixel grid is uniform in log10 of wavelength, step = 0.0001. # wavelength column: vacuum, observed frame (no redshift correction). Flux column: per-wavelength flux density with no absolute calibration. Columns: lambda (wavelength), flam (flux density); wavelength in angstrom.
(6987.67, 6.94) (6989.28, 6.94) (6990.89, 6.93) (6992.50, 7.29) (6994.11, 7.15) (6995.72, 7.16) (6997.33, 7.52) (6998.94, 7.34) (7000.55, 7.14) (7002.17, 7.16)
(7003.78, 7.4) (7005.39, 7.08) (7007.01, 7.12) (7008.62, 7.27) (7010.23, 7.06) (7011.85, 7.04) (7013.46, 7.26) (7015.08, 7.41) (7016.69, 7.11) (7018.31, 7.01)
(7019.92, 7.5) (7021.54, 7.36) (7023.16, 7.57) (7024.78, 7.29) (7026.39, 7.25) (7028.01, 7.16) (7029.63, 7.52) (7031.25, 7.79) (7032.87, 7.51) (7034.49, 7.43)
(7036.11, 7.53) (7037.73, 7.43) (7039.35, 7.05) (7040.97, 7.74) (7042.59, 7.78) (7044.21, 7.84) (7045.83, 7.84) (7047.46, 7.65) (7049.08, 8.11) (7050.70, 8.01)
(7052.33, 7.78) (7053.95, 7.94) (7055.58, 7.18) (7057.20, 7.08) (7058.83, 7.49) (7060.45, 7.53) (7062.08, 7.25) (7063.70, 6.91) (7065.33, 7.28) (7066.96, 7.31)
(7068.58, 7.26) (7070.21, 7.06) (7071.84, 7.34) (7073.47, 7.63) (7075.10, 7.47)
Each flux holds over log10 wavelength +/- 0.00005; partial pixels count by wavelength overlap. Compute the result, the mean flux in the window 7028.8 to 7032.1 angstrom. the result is 7.64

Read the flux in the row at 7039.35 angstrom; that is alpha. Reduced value 7.05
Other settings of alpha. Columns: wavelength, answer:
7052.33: 7.78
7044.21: 7.84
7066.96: 7.31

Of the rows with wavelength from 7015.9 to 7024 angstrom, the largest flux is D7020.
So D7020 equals 7.57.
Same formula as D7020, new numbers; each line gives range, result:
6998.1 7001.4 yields 7.34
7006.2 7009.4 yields 7.27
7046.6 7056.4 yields 8.11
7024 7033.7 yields 7.79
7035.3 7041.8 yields 7.74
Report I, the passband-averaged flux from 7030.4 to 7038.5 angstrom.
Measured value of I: 7.54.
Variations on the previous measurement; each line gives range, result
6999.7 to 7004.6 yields 7.23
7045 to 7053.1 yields 7.87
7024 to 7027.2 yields 7.29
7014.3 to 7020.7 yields 7.26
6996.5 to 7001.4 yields 7.33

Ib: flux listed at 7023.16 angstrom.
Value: 7.57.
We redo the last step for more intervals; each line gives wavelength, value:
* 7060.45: 7.53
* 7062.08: 7.25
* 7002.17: 7.16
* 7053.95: 7.94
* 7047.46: 7.65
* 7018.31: 7.01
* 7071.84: 7.34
